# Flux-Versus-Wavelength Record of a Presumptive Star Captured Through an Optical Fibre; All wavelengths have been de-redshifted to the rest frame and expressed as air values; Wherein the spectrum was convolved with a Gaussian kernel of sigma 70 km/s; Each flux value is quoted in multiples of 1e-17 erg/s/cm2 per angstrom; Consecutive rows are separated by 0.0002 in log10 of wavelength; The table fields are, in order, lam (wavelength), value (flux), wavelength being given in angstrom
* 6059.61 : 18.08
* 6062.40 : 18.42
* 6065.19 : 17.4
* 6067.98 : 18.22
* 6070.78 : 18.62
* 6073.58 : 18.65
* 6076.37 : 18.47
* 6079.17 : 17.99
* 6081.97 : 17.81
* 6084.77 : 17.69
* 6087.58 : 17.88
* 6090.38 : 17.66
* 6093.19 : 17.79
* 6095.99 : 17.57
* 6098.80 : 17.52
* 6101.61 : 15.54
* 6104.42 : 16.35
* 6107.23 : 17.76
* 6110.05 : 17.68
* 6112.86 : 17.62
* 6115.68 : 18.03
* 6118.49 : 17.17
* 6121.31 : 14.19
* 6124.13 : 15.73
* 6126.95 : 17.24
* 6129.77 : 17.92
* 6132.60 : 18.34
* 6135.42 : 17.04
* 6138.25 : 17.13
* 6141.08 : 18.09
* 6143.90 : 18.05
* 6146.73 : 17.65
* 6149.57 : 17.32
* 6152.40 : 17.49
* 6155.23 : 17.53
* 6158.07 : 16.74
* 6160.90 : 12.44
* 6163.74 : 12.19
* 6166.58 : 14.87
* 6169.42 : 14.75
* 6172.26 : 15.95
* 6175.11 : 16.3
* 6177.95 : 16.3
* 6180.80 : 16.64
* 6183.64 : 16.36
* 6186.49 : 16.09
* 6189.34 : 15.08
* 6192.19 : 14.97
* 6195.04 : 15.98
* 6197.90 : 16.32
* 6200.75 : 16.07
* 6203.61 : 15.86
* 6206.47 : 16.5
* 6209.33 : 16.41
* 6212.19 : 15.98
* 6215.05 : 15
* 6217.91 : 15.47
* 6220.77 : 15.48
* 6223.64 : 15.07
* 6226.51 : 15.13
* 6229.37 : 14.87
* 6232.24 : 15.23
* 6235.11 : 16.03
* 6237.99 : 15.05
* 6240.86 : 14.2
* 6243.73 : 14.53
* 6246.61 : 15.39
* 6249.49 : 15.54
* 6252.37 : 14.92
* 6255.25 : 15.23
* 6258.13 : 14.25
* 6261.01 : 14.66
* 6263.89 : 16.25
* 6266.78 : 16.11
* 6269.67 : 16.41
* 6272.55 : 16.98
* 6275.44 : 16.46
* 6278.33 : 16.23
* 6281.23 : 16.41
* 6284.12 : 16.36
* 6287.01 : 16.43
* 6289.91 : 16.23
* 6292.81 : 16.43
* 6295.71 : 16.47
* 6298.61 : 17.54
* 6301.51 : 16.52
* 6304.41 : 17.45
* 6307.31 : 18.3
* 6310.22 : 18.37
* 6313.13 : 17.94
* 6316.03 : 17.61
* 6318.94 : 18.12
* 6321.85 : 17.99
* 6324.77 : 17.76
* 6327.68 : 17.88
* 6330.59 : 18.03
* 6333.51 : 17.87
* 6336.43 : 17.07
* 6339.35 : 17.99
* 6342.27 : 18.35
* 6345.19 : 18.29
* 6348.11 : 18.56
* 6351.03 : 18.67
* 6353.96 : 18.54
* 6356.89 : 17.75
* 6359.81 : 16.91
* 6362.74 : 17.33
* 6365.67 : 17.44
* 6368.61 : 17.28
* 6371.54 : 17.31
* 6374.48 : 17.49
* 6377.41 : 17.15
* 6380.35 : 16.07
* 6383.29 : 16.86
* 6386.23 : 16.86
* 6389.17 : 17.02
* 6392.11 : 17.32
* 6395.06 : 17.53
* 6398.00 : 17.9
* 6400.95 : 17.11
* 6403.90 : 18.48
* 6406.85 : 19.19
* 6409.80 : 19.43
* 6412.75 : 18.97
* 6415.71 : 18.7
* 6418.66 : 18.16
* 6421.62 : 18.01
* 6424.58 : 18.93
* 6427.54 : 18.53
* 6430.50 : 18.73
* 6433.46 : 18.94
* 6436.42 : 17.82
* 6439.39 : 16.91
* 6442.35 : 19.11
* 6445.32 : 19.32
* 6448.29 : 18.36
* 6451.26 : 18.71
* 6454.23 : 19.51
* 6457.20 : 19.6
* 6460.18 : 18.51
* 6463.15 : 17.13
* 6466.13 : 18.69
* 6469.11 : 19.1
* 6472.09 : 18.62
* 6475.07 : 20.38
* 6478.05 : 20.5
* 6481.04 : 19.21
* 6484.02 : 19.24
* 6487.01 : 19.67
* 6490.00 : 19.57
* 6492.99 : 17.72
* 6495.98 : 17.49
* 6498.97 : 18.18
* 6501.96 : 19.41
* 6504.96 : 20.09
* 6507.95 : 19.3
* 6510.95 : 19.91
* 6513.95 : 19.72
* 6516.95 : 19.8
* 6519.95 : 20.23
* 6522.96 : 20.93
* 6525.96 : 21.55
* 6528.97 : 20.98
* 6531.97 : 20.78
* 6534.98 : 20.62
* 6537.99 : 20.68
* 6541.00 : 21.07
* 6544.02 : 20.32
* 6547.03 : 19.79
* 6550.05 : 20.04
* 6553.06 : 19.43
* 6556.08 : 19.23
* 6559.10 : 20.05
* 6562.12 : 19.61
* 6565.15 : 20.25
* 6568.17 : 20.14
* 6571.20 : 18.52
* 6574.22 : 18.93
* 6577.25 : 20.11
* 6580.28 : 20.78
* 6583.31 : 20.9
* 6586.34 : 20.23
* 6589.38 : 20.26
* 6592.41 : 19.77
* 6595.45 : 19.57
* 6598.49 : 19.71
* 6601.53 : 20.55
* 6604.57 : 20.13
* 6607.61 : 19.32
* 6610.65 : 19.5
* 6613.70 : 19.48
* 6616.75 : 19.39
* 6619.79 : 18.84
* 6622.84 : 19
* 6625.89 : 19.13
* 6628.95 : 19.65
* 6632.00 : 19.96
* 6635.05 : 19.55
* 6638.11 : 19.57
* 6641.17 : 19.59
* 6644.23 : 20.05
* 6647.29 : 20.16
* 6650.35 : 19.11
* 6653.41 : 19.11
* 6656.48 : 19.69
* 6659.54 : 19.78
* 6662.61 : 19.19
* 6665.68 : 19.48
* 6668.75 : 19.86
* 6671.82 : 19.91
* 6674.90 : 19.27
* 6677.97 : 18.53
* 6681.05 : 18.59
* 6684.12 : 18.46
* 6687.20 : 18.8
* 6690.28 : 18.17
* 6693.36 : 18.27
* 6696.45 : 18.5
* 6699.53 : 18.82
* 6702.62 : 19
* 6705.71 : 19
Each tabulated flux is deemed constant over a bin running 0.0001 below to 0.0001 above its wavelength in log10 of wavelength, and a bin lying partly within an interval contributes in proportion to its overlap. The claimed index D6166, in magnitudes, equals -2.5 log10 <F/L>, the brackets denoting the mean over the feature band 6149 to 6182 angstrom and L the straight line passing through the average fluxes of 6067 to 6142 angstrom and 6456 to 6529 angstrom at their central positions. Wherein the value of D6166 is 0.137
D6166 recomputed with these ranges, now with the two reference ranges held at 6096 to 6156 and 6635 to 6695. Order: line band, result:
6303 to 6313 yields -0.01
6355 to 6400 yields 0.06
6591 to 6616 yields -0.04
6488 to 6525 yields -0.04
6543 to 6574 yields -0.05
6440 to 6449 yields -0.02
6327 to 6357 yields 0.00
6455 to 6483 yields -0.03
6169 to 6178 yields 0.10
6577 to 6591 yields -0.09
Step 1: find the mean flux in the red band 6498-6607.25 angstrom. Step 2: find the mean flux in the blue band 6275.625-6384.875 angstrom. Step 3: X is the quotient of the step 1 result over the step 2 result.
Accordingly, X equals 1.15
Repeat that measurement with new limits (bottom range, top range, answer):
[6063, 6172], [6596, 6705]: 1.13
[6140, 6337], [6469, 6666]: 1.22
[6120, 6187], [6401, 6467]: 1.14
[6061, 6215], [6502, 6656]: 1.19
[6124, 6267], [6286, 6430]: 1.12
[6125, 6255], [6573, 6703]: 1.22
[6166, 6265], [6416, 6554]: 1.25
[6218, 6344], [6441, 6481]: 1.16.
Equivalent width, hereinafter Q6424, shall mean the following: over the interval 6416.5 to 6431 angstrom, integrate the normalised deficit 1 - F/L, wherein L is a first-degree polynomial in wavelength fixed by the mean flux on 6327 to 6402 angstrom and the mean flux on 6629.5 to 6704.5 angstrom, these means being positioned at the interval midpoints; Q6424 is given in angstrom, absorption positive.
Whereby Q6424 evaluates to -0.5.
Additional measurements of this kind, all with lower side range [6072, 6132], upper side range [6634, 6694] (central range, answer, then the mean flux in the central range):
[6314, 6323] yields 0.1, 17.9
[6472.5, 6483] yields -0.7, 19.9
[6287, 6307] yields 1.3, 16.8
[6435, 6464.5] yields 0.1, 18.5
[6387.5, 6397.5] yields 0.5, 17.3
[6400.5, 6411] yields -0.2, 18.7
